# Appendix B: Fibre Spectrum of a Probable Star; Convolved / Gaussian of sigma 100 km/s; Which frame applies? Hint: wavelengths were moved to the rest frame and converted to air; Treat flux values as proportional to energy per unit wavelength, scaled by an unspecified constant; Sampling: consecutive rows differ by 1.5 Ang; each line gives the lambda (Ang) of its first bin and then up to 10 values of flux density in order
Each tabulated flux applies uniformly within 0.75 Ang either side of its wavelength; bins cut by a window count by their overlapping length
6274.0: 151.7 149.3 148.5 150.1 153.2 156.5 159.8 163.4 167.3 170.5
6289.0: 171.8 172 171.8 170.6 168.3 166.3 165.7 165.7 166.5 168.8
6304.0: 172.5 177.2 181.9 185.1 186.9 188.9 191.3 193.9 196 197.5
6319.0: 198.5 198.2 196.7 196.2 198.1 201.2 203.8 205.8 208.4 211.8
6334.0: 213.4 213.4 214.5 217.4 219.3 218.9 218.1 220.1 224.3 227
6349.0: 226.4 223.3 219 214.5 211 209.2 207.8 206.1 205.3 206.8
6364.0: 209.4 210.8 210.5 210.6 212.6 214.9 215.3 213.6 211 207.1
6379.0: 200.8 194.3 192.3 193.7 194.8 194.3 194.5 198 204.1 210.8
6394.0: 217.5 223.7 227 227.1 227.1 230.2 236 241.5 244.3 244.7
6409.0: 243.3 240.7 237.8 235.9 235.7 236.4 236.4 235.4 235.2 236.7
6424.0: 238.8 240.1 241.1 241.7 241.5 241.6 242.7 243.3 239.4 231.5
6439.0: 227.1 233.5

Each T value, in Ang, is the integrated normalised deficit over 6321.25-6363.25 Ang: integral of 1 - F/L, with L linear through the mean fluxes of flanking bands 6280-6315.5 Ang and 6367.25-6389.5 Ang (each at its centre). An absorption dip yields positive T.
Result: -4.9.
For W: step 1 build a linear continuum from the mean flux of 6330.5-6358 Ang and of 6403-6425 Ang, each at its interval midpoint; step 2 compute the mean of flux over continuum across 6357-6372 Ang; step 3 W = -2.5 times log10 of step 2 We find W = 0.07 mag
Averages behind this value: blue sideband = 217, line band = 209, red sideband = 239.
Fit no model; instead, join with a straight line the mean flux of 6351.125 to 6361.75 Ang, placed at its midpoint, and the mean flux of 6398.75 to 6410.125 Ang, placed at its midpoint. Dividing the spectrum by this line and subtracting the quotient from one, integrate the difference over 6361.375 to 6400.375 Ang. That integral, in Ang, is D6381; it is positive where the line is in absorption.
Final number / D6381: 2.8 Ang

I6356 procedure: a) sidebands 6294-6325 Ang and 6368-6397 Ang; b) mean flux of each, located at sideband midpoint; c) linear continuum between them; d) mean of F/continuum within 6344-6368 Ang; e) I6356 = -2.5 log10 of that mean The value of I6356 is -0.088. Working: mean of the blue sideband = 183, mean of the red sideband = 206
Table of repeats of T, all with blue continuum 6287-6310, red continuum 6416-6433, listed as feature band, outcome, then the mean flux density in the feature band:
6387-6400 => 0.5 Ang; 213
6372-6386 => 0.8 Ang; 203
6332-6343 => -1.3 Ang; 216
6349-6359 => -0.7 Ang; 215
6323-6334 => -1.0 Ang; 204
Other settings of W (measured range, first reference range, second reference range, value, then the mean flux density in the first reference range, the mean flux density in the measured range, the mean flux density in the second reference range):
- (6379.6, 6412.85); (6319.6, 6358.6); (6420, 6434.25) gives 0.055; 212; 219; 240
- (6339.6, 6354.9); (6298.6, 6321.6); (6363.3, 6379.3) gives -0.104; 185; 221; 211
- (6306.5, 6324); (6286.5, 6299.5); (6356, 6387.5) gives -0.076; 169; 193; 206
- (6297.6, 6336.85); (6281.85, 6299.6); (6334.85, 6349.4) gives 0.014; 168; 192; 220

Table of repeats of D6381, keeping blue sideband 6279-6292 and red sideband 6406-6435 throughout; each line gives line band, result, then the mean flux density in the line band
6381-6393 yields 1.3 Ang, 197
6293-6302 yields 0.2 Ang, 167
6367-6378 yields 0.0 Ang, 212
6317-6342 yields -2.3 Ang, 207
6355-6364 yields -0.1 Ang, 208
